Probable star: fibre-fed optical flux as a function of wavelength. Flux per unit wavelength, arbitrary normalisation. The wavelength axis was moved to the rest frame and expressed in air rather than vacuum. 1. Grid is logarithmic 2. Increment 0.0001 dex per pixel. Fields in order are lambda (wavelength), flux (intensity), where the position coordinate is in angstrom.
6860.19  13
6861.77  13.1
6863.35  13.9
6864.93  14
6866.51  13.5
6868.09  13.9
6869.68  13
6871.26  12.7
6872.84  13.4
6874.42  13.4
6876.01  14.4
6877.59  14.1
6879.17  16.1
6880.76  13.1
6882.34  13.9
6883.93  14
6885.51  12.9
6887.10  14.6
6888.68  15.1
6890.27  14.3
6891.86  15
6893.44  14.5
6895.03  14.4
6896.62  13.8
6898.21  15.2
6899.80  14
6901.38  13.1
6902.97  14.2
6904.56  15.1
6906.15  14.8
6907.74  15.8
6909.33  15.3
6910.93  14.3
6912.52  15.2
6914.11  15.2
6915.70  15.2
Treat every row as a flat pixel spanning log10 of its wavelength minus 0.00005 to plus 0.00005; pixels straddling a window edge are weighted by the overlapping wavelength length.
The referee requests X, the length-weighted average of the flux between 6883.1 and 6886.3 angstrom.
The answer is 13.5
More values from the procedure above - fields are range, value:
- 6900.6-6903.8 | 13.7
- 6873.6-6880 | 14.5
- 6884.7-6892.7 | 14.4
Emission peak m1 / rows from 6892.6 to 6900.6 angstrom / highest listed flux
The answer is 15.2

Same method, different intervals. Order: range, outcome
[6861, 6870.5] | 14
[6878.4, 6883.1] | 16.1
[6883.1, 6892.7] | 15.1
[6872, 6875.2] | 13.4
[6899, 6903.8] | 14.2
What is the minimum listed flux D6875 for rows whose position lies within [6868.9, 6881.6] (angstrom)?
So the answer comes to 12.7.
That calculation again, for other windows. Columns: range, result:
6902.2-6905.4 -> 14.2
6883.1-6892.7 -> 12.9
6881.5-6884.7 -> 13.9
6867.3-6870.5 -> 13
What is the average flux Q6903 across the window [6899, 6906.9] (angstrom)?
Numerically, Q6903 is 14.2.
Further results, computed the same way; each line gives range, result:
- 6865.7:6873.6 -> 13.3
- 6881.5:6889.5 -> 14.1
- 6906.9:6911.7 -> 15.1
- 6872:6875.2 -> 13.4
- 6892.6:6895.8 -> 14.5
